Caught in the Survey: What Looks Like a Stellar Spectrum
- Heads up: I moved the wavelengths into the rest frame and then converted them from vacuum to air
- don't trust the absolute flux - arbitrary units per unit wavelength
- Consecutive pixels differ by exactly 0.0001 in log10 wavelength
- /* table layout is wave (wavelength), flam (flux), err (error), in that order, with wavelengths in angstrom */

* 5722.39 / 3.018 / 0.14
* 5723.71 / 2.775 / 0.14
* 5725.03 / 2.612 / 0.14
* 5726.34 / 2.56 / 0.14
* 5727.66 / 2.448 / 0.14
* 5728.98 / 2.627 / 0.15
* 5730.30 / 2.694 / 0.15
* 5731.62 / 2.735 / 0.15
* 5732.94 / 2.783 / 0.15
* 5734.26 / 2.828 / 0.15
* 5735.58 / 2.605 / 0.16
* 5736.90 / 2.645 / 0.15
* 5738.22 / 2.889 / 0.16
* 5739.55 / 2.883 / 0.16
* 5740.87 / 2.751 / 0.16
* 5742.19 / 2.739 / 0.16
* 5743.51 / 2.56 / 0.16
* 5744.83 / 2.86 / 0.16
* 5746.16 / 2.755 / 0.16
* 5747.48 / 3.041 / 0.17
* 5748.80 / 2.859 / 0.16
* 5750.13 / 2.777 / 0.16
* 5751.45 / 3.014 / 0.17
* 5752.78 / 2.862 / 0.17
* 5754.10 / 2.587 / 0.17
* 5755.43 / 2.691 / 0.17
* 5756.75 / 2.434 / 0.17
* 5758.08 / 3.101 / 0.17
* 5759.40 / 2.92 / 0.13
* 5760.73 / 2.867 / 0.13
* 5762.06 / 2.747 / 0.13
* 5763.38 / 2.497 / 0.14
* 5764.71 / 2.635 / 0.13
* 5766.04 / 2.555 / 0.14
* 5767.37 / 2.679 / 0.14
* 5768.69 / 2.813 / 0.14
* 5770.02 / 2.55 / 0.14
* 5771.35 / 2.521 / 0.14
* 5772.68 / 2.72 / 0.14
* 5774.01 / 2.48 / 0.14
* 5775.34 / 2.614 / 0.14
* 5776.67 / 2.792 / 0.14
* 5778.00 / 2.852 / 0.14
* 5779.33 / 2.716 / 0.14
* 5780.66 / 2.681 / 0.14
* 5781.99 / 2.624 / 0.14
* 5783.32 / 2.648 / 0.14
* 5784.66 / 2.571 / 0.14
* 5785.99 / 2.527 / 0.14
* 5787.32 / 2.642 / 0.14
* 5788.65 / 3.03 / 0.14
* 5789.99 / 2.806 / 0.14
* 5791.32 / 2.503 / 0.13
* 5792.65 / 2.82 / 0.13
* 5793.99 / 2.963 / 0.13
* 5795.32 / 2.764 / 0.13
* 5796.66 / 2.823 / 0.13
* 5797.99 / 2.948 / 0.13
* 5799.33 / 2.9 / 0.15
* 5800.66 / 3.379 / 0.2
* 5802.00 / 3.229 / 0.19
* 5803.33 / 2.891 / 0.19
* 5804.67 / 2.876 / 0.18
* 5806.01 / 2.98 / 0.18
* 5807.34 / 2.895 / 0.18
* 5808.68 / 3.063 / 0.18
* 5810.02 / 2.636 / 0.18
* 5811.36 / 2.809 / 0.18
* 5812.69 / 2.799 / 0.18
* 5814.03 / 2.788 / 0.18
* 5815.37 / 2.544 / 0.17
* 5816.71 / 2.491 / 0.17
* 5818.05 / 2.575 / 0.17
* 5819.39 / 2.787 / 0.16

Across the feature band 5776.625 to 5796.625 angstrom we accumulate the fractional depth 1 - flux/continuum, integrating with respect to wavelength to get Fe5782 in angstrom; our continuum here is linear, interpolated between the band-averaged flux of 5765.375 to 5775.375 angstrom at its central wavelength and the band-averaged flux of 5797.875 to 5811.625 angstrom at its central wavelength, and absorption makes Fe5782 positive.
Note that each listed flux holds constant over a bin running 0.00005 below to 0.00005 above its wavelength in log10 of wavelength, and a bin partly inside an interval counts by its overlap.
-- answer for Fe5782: 0.4 angstrom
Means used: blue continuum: 2.62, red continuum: 2.97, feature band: 2.73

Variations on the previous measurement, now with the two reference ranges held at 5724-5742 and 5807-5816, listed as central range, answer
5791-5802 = -0.59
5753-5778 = 0.46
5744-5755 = -0.48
